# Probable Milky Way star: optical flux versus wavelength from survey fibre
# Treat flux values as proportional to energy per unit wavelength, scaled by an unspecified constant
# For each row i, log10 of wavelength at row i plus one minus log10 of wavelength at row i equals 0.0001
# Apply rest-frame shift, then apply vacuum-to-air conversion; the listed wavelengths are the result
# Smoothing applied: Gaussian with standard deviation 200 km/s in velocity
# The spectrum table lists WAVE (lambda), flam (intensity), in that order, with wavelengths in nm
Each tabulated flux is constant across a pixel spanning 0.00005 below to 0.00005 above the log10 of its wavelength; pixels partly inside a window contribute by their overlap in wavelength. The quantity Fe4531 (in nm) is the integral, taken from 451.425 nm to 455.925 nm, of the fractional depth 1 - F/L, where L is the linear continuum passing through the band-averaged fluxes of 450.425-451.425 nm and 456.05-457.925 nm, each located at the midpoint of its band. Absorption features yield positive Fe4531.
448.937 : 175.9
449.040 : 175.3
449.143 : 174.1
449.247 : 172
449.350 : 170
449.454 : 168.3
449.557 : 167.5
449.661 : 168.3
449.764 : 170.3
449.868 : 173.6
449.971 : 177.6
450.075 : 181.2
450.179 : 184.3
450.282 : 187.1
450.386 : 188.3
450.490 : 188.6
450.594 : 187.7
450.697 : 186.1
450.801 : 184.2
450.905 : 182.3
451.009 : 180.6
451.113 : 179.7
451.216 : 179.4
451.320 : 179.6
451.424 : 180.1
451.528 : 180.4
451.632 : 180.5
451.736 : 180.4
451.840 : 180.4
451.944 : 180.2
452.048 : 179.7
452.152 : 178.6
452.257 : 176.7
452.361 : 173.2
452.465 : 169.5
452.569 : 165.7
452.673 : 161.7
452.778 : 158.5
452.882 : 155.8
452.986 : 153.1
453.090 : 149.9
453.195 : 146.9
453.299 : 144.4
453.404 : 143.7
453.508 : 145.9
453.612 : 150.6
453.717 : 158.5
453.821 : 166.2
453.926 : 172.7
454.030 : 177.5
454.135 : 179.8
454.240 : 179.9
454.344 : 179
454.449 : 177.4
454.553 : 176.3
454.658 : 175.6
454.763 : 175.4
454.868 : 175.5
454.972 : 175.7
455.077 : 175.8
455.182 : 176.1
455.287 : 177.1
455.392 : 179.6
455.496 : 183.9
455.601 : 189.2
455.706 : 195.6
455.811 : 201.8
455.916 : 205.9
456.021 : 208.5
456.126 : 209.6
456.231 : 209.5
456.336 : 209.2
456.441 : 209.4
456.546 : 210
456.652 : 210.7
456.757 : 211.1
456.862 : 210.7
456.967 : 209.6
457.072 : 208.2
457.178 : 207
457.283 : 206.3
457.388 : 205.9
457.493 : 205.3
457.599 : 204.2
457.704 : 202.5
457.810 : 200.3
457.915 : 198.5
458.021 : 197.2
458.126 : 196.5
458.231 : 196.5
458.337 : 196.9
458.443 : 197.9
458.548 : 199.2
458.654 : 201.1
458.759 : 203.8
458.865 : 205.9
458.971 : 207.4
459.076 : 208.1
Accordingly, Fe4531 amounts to 0.509 nm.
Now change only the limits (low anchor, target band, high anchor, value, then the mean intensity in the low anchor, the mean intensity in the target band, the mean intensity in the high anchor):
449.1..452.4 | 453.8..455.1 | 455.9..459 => 0.11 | 179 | 176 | 205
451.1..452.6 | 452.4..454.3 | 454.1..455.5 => 0.19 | 178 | 160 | 177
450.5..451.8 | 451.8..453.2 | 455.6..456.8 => 0.16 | 182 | 167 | 206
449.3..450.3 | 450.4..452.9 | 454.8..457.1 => 0.05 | 174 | 178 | 197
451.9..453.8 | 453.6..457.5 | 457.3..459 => -0.19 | 161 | 191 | 201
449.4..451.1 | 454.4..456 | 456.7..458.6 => 0.10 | 180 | 183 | 203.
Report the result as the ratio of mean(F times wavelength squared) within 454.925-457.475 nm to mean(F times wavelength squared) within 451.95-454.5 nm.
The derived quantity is 1.2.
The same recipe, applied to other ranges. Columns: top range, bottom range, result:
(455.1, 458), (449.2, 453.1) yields 1.17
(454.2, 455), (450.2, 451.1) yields 0.97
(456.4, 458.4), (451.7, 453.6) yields 1.28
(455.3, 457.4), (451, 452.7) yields 1.17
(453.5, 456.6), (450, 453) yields 1.05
